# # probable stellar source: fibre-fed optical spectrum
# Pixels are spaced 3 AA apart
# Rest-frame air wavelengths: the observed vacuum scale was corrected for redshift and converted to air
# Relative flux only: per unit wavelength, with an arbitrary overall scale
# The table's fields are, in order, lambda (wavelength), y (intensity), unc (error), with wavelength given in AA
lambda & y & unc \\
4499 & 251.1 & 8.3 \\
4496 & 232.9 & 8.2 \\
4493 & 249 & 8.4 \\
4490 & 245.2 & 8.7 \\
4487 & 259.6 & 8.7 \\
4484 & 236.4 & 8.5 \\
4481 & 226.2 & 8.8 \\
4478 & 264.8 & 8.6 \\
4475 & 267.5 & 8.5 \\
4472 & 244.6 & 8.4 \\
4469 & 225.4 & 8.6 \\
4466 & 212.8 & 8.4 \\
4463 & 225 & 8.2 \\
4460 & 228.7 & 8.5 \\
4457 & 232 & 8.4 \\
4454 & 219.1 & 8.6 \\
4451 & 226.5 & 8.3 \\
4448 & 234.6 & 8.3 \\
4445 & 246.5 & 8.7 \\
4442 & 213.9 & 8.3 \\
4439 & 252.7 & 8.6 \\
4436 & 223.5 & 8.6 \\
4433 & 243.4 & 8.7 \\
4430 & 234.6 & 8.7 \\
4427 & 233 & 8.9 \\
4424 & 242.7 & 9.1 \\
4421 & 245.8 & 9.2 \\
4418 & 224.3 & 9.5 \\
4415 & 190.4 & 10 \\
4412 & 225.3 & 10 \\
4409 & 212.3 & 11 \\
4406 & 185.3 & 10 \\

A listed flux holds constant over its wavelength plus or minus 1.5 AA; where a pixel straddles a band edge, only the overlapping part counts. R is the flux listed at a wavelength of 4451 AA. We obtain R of 226.5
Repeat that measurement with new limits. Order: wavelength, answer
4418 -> 224.3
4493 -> 249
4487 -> 259.6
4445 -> 246.5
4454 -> 219.1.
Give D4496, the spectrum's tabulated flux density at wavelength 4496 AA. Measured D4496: 232.9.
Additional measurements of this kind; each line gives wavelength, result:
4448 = 234.6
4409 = 212.3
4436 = 223.5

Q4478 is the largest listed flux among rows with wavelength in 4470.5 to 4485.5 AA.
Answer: 267.5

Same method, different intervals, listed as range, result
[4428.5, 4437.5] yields 243.4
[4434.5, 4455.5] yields 252.7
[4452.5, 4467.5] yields 232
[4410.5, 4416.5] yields 225.3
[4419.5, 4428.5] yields 245.8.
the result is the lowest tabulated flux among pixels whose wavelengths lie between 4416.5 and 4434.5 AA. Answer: 224.3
